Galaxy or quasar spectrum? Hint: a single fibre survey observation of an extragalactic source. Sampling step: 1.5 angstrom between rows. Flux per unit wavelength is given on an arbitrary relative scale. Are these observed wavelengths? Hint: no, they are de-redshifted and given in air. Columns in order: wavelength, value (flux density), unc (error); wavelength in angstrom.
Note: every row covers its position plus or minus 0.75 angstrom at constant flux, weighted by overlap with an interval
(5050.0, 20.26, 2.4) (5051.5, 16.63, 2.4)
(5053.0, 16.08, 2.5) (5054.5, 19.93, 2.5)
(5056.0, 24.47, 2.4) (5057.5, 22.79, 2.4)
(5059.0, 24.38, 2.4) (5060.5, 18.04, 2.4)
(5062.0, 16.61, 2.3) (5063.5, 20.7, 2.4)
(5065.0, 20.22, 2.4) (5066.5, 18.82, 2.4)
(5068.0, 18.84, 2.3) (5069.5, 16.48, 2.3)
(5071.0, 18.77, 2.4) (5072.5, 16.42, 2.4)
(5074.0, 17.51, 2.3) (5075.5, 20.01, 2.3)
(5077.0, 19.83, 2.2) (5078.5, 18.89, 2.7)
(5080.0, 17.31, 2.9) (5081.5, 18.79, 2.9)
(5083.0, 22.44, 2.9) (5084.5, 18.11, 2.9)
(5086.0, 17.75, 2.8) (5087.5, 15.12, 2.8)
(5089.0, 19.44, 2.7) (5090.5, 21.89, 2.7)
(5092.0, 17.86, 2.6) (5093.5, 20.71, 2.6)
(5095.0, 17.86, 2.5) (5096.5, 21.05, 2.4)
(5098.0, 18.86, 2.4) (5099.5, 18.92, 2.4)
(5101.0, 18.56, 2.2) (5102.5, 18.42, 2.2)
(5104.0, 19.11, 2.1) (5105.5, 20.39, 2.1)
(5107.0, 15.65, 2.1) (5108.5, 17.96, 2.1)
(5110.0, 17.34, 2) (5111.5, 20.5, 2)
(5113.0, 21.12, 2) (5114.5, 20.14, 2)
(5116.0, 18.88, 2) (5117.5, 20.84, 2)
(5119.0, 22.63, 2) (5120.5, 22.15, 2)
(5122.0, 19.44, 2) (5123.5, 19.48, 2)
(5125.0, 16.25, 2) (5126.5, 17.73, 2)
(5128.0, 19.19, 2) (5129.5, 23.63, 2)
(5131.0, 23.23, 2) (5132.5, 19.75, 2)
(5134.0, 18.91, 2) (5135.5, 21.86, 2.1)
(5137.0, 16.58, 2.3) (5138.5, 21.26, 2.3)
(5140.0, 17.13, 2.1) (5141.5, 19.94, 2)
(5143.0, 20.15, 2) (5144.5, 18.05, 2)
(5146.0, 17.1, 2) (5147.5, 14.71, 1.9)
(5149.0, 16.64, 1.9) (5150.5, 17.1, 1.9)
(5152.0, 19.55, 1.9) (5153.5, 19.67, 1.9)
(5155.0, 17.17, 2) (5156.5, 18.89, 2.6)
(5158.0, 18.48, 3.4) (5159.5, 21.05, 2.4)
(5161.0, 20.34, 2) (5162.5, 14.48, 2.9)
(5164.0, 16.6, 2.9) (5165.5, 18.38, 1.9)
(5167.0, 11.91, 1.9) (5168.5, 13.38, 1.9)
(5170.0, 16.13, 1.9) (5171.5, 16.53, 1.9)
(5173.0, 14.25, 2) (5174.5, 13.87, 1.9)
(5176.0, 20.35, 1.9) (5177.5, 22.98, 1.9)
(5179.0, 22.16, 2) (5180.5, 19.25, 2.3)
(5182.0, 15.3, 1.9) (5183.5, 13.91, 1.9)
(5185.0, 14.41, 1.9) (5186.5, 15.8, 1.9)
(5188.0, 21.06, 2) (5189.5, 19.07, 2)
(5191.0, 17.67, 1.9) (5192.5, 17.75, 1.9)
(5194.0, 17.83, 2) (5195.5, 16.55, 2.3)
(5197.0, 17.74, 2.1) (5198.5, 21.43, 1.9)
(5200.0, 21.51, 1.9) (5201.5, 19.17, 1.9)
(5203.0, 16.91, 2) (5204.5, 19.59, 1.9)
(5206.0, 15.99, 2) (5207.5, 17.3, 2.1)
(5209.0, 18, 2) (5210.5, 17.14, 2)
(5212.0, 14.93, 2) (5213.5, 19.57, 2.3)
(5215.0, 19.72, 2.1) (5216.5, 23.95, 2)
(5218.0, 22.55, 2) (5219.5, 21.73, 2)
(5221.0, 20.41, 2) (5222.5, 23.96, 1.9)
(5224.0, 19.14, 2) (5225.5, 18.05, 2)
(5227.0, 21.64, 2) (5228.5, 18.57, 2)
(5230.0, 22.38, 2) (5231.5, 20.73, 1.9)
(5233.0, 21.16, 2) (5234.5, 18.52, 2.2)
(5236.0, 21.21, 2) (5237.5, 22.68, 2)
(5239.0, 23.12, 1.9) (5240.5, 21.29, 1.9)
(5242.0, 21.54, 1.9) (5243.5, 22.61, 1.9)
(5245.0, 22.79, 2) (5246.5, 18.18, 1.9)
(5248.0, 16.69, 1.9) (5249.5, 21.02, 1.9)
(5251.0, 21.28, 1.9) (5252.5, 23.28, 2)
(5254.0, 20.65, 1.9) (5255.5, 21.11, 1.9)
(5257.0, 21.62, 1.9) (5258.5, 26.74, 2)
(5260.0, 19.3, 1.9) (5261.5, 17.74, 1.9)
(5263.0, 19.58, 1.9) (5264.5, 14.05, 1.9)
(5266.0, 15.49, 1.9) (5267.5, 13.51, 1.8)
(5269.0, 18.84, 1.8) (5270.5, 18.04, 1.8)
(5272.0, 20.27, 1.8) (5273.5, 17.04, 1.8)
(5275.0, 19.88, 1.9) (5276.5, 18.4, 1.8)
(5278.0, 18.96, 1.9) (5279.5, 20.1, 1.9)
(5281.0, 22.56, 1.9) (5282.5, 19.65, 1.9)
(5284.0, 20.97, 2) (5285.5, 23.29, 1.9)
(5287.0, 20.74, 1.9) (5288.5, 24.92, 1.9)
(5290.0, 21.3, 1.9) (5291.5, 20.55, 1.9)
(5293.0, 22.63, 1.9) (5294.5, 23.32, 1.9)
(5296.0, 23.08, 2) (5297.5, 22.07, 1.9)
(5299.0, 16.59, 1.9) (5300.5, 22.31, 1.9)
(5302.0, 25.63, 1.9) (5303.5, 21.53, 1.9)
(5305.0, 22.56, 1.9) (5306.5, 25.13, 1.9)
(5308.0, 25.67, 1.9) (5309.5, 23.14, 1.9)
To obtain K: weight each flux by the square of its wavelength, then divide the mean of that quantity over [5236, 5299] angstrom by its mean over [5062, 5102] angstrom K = 1.2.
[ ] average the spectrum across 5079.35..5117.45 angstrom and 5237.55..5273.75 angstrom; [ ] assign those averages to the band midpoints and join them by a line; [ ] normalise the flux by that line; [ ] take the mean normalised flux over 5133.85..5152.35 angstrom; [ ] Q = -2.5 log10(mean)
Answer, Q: 0.05 mag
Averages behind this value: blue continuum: 19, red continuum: 19.9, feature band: 18.3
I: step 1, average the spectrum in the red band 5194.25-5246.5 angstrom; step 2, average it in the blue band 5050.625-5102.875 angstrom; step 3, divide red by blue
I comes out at 1.05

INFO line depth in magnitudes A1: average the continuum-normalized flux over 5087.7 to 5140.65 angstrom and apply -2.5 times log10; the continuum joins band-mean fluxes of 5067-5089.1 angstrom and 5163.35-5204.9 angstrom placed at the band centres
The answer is -0.08 mag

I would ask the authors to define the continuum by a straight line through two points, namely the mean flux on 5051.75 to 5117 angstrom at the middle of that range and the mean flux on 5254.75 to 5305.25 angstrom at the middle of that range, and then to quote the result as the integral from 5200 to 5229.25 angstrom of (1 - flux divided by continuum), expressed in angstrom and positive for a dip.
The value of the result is 0.8 angstrom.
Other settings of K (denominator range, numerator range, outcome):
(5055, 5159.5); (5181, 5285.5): 1.06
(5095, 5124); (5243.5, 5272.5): 1.06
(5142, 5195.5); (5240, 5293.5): 1.20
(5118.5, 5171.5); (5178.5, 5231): 1.05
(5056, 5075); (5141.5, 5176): 0.92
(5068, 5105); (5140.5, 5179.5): 0.97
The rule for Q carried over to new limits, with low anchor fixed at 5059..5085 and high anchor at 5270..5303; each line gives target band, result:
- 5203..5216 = 0.14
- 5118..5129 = -0.02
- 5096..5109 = 0.02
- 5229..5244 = -0.05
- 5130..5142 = -0.02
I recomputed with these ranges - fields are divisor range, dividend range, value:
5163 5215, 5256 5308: 1.18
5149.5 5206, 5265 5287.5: 1.08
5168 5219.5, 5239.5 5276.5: 1.09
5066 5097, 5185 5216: 0.97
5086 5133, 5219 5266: 1.06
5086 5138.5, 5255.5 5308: 1.06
